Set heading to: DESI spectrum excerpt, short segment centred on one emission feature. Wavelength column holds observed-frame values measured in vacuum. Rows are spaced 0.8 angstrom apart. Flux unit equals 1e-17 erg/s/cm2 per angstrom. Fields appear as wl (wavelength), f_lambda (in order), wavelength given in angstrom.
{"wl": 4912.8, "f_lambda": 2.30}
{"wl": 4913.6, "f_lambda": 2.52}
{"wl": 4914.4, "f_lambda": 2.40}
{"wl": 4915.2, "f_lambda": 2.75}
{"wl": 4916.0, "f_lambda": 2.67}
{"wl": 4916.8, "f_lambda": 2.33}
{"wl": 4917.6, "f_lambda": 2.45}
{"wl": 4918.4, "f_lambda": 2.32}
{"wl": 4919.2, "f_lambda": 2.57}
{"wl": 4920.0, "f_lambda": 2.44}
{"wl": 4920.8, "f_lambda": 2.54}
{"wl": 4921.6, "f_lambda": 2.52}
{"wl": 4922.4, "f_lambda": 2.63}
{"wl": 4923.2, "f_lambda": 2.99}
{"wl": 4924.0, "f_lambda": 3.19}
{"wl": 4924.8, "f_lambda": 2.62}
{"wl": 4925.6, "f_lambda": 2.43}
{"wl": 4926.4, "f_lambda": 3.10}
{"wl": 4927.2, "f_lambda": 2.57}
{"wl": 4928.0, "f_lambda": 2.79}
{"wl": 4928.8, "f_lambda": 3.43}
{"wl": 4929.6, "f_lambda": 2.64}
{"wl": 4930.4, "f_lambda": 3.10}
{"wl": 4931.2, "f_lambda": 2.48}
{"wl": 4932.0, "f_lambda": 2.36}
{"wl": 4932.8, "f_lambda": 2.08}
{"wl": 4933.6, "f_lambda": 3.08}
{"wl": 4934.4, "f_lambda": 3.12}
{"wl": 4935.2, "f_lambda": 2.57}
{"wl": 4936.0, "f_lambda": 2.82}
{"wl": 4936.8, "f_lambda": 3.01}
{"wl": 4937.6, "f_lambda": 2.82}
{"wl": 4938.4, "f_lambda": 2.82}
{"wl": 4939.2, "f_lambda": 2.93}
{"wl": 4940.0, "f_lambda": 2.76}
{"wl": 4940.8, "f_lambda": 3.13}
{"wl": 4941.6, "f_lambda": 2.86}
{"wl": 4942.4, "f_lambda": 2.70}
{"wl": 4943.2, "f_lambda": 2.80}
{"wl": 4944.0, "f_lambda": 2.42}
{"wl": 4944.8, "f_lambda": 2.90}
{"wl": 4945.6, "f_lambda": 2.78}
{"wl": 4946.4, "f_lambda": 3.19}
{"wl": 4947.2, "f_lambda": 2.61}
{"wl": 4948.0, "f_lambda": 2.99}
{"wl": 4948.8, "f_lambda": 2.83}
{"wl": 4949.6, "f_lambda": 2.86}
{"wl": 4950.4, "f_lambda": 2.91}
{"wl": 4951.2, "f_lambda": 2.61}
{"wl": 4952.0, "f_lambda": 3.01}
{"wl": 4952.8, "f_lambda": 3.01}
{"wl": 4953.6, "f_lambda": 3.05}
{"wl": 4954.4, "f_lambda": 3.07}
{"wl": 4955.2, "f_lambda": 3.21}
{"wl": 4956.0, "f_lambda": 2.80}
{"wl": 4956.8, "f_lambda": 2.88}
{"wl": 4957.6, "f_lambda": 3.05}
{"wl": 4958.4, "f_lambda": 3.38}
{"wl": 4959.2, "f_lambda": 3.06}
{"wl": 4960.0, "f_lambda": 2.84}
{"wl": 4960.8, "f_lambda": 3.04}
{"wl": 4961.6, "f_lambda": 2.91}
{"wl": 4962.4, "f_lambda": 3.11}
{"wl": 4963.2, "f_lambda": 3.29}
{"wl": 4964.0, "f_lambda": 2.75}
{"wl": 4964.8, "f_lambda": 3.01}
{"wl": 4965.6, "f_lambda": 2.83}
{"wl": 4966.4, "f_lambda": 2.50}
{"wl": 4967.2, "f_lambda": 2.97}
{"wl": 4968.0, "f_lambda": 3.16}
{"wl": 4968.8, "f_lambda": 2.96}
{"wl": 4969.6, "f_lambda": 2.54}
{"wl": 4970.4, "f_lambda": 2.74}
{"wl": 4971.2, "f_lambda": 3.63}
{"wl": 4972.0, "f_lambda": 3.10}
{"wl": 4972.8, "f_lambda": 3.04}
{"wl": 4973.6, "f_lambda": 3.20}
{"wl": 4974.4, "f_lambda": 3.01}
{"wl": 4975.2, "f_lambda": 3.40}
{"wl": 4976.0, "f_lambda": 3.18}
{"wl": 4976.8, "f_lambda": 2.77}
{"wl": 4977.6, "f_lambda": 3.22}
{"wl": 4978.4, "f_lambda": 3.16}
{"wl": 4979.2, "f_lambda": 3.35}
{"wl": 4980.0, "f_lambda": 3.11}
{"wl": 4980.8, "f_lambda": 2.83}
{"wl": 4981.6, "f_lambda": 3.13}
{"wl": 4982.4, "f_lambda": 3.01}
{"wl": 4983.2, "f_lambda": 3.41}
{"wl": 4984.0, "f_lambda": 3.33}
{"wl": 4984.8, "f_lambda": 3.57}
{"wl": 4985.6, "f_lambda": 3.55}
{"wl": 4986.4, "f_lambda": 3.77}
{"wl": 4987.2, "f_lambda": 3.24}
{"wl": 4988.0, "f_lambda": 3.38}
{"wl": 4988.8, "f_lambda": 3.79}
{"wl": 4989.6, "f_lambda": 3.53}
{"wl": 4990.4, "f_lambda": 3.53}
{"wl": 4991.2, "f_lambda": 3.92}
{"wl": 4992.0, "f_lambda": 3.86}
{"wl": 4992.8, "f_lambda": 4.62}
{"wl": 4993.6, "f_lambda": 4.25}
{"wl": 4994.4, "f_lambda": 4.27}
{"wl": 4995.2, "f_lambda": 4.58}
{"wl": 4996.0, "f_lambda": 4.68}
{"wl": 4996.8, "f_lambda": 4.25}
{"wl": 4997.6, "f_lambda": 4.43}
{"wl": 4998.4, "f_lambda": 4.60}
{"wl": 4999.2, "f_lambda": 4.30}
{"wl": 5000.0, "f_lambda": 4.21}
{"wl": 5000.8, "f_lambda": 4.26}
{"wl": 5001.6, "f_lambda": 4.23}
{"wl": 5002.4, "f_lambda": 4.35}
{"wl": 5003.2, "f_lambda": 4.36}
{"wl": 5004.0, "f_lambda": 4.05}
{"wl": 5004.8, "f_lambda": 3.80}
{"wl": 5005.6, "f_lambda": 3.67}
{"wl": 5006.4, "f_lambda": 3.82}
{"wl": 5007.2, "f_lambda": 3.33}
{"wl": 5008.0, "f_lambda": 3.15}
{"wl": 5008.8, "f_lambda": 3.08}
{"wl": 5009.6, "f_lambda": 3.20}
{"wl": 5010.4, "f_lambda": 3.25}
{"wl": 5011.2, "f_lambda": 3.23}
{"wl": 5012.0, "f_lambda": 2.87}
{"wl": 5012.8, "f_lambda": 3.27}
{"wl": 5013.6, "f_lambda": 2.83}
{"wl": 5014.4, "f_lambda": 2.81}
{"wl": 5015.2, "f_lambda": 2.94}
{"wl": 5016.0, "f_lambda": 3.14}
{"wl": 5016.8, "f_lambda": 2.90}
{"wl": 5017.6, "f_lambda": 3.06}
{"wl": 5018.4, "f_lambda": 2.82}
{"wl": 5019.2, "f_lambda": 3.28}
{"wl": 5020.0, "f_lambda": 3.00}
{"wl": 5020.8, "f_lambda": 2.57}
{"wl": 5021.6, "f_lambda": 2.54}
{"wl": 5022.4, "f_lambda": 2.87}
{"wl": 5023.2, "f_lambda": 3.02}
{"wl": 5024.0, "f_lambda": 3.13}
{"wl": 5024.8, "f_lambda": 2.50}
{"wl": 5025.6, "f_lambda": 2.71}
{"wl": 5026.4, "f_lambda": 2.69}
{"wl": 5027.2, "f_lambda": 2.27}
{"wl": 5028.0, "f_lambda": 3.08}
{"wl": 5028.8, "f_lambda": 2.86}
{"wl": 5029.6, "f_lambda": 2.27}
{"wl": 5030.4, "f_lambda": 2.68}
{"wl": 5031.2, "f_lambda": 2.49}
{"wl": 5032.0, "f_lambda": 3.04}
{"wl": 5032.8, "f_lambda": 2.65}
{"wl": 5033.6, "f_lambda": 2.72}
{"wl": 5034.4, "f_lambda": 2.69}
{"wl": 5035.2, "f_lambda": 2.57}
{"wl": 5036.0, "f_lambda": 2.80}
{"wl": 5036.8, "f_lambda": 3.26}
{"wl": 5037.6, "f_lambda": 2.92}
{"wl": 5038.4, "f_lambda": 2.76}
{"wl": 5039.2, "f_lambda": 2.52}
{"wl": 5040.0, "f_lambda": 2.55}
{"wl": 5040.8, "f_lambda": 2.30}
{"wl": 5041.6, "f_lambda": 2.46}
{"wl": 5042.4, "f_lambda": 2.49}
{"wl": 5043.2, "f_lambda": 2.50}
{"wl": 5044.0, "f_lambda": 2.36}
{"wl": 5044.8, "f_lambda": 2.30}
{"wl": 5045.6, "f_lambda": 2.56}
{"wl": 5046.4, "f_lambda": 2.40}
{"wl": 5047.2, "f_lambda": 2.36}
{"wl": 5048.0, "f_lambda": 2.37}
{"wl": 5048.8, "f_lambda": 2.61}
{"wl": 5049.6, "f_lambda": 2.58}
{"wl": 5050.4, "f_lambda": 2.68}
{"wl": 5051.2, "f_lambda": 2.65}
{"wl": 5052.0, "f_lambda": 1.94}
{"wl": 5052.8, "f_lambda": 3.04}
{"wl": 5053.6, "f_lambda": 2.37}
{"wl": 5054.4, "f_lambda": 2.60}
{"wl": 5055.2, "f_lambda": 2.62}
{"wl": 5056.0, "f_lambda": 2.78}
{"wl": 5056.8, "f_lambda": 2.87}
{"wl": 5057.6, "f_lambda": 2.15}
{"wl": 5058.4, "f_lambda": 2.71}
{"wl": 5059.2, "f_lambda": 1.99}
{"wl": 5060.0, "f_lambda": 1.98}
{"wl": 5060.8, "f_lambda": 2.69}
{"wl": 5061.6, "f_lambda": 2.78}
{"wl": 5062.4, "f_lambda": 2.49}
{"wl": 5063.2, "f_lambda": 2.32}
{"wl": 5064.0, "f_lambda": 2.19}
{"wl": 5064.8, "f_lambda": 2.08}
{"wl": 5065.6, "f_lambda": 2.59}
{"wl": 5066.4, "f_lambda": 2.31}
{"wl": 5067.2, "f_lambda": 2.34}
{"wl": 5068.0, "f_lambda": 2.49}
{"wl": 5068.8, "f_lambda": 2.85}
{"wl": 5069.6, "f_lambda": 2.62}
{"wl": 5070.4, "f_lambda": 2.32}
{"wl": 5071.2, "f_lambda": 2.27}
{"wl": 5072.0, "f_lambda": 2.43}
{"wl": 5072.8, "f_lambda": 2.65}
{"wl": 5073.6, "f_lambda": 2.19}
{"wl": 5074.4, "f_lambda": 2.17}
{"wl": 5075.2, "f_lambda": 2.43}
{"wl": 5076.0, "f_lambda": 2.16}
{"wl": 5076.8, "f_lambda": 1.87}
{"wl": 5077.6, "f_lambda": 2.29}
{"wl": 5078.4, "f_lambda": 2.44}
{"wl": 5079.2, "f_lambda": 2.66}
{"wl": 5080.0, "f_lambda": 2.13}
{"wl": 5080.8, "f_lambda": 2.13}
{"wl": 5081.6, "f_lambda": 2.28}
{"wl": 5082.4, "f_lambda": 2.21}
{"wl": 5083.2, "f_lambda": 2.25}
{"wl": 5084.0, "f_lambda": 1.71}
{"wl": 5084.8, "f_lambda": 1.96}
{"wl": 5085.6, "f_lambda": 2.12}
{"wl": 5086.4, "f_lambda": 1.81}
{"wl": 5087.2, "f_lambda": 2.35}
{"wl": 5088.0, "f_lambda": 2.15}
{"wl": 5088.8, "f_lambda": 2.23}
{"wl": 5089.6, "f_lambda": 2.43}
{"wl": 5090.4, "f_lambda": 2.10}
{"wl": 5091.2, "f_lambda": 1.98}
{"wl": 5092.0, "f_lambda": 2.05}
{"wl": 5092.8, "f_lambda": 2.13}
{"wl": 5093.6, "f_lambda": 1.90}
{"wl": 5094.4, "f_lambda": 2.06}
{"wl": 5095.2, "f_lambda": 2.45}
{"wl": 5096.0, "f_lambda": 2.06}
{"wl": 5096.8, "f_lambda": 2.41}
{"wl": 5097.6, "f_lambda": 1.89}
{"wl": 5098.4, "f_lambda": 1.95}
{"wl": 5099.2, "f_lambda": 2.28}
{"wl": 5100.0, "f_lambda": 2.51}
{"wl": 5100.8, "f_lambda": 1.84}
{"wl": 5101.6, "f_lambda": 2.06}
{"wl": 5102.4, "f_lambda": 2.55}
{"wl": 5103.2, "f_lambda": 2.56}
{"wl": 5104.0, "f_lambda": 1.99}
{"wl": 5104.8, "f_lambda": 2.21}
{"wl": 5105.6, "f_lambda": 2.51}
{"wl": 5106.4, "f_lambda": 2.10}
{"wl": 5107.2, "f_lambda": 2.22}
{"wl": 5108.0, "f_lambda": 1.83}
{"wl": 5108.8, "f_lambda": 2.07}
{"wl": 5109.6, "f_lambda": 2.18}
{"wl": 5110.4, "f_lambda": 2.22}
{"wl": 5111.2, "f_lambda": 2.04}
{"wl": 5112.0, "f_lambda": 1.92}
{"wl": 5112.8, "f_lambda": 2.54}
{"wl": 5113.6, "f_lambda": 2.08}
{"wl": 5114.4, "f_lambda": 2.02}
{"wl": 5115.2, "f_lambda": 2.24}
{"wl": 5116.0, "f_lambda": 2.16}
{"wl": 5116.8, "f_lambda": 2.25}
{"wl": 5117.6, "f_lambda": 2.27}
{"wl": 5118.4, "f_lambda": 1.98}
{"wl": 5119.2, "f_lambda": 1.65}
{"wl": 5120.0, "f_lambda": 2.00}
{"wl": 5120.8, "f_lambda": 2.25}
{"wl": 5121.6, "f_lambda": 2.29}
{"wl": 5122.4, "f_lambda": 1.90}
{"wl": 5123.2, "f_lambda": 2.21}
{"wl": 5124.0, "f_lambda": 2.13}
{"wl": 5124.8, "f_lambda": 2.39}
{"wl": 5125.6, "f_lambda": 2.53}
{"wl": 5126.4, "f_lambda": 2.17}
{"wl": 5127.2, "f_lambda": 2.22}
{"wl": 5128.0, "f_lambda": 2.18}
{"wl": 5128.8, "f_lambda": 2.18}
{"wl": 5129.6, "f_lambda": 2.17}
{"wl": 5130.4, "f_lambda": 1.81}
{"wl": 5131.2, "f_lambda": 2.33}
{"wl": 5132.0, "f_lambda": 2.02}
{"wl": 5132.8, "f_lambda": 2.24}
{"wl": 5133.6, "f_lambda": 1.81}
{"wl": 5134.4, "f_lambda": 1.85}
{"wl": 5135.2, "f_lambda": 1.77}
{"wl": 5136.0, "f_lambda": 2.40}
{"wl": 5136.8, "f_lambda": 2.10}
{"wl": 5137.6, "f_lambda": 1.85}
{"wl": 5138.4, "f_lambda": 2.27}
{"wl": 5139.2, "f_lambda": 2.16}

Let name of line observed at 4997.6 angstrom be C III] 1909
